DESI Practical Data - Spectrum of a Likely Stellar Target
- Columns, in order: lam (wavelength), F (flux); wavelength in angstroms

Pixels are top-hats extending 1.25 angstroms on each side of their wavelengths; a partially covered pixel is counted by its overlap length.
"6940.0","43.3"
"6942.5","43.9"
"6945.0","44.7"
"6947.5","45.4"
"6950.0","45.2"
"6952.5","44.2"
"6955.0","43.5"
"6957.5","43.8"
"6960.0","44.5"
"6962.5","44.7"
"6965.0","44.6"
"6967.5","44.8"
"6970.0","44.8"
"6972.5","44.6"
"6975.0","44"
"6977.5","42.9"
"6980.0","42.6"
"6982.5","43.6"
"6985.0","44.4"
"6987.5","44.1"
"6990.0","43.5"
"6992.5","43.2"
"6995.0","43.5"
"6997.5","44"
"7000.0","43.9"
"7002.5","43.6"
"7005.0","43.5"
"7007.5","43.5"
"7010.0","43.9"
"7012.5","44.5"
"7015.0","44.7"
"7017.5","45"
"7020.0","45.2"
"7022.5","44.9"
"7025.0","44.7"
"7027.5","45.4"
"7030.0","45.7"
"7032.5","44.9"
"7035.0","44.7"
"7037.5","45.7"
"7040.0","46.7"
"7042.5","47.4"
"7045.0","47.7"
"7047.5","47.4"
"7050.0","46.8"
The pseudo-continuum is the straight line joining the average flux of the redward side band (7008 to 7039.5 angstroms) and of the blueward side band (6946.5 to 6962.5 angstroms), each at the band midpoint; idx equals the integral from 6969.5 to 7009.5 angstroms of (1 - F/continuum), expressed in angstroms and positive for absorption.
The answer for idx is 0.9 angstroms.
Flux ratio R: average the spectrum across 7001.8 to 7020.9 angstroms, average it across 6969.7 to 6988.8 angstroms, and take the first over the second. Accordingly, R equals 1.0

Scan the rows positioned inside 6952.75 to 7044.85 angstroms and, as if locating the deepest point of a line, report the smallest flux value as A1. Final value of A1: 42.6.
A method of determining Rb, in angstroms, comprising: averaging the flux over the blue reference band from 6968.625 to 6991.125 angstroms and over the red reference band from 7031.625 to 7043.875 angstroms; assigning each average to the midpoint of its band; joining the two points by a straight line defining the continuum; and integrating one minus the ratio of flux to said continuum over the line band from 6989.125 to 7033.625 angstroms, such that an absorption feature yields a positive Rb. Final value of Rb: 0.7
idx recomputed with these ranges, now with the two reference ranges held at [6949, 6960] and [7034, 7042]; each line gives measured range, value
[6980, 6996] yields 0.4 angstroms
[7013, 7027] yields 0.2 angstroms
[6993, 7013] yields 0.6 angstroms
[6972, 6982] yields 0.3 angstroms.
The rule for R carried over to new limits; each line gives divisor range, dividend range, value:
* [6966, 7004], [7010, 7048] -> 1.04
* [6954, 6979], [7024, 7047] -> 1.04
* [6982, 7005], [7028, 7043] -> 1.05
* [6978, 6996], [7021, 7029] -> 1.03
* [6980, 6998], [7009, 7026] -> 1.02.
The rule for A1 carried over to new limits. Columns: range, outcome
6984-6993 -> 43.2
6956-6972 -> 43.8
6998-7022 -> 43.5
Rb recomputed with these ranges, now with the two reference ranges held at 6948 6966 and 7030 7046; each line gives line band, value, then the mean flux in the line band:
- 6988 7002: 0.5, 43.6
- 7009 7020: 0.2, 44.6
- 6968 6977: 0.1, 44.4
